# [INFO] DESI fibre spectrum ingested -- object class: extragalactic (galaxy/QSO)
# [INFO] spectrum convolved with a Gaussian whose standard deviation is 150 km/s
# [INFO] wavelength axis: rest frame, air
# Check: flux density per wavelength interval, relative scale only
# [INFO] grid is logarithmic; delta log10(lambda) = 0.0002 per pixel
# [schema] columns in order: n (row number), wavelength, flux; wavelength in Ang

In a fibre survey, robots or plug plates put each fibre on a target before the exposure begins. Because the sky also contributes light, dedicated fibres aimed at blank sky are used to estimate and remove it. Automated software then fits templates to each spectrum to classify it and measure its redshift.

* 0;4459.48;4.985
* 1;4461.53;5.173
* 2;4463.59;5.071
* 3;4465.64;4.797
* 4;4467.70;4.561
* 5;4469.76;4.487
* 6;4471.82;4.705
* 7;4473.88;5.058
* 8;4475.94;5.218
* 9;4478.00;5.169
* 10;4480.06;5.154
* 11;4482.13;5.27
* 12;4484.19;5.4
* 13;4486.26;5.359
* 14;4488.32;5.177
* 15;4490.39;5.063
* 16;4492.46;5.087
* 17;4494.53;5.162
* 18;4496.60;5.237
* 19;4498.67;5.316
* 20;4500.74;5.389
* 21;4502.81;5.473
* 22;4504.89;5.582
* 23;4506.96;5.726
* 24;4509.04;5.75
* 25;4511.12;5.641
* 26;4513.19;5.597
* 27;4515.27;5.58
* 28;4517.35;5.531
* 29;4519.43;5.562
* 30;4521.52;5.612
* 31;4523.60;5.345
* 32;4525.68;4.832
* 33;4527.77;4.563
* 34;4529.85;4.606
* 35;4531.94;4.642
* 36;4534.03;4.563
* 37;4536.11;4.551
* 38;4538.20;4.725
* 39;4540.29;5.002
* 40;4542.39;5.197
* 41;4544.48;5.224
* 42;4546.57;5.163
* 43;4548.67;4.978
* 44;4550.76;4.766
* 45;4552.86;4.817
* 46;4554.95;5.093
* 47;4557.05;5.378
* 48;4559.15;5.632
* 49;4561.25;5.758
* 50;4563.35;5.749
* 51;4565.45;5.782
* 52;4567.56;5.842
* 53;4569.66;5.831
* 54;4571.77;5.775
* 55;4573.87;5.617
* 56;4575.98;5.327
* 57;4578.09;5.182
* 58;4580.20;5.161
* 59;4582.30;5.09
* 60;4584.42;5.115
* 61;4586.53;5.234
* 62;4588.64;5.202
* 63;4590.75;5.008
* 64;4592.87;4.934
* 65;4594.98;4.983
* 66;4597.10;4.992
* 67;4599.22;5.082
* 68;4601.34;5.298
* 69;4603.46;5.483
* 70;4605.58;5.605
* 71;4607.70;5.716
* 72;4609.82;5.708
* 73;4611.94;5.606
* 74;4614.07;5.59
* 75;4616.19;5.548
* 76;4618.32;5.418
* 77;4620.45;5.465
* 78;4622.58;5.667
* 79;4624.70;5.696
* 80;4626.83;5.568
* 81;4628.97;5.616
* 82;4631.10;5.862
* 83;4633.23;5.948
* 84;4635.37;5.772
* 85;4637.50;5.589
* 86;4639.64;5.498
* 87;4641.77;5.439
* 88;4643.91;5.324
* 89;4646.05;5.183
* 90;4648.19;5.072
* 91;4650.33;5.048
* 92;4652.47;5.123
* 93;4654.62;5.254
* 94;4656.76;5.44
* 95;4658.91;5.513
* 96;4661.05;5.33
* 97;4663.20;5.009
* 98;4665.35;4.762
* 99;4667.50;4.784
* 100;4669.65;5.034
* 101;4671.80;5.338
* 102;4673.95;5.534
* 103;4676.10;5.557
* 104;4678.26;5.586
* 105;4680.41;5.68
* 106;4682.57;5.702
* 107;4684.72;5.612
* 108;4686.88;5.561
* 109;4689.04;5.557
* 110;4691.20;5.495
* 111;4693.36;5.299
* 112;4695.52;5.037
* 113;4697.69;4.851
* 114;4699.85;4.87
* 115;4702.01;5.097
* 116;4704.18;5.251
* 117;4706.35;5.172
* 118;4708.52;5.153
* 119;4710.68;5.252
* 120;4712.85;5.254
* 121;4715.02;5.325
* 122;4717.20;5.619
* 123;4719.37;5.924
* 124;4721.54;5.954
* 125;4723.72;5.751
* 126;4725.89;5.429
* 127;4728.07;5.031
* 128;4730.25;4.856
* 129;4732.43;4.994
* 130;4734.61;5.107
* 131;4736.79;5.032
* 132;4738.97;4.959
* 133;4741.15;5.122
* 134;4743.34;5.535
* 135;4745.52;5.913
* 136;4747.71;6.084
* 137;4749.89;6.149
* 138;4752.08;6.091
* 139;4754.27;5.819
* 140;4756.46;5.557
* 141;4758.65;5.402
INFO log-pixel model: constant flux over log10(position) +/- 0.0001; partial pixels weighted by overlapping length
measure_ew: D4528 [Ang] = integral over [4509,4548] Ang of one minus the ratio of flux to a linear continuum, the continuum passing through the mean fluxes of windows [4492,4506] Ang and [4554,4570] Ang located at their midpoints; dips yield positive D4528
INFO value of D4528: 2.5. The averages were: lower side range 5.33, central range 5.12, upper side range 5.63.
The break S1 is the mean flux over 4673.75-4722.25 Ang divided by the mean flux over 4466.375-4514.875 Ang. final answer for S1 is 1.03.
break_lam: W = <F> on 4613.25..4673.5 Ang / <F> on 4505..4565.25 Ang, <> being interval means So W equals 1.03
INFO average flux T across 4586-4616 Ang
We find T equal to 5.33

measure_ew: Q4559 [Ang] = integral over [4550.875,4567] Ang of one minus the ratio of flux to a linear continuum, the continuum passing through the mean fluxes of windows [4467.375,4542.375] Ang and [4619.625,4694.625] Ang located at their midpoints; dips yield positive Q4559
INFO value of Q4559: -0.5 Ang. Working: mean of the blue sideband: 5.16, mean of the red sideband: 5.43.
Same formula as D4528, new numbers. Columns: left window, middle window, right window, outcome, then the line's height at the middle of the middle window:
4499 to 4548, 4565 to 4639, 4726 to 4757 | -2.37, 5.29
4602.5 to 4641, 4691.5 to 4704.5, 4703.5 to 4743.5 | 0.72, 5.38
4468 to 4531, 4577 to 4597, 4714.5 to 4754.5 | 0.92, 5.34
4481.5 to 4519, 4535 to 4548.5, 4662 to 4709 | 1.02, 5.38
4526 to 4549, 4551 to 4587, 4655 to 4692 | -3.37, 4.96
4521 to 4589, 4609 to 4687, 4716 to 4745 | -2.53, 5.27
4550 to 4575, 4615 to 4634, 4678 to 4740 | -0.73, 5.43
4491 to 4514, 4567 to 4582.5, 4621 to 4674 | -0.23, 5.41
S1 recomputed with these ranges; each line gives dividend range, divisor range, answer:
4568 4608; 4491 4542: 1.02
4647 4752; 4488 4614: 1.01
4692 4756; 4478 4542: 1.03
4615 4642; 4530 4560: 1.13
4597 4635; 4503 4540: 1.07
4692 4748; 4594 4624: 0.97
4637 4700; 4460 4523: 1.01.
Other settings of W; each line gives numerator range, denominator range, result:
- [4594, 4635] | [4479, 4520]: 1.02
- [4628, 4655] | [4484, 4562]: 1.05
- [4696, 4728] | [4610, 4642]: 0.95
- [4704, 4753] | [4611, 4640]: 0.96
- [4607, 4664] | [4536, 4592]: 1.04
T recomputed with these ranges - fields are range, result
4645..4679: 5.22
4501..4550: 5.19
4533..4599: 5.21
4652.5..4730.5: 5.33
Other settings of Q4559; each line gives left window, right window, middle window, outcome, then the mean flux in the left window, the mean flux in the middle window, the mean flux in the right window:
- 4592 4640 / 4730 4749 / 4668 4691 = -0.4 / 5.51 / 5.5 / 5.32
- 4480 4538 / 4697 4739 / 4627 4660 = -1.3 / 5.24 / 5.45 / 5.26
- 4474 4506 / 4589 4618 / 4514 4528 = -0.1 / 5.27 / 5.33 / 5.35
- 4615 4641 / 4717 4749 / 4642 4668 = 1.9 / 5.64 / 5.17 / 5.42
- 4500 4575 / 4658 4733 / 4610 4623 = -0.6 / 5.3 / 5.55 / 5.32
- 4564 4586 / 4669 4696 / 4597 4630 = -0.3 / 5.47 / 5.52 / 5.48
